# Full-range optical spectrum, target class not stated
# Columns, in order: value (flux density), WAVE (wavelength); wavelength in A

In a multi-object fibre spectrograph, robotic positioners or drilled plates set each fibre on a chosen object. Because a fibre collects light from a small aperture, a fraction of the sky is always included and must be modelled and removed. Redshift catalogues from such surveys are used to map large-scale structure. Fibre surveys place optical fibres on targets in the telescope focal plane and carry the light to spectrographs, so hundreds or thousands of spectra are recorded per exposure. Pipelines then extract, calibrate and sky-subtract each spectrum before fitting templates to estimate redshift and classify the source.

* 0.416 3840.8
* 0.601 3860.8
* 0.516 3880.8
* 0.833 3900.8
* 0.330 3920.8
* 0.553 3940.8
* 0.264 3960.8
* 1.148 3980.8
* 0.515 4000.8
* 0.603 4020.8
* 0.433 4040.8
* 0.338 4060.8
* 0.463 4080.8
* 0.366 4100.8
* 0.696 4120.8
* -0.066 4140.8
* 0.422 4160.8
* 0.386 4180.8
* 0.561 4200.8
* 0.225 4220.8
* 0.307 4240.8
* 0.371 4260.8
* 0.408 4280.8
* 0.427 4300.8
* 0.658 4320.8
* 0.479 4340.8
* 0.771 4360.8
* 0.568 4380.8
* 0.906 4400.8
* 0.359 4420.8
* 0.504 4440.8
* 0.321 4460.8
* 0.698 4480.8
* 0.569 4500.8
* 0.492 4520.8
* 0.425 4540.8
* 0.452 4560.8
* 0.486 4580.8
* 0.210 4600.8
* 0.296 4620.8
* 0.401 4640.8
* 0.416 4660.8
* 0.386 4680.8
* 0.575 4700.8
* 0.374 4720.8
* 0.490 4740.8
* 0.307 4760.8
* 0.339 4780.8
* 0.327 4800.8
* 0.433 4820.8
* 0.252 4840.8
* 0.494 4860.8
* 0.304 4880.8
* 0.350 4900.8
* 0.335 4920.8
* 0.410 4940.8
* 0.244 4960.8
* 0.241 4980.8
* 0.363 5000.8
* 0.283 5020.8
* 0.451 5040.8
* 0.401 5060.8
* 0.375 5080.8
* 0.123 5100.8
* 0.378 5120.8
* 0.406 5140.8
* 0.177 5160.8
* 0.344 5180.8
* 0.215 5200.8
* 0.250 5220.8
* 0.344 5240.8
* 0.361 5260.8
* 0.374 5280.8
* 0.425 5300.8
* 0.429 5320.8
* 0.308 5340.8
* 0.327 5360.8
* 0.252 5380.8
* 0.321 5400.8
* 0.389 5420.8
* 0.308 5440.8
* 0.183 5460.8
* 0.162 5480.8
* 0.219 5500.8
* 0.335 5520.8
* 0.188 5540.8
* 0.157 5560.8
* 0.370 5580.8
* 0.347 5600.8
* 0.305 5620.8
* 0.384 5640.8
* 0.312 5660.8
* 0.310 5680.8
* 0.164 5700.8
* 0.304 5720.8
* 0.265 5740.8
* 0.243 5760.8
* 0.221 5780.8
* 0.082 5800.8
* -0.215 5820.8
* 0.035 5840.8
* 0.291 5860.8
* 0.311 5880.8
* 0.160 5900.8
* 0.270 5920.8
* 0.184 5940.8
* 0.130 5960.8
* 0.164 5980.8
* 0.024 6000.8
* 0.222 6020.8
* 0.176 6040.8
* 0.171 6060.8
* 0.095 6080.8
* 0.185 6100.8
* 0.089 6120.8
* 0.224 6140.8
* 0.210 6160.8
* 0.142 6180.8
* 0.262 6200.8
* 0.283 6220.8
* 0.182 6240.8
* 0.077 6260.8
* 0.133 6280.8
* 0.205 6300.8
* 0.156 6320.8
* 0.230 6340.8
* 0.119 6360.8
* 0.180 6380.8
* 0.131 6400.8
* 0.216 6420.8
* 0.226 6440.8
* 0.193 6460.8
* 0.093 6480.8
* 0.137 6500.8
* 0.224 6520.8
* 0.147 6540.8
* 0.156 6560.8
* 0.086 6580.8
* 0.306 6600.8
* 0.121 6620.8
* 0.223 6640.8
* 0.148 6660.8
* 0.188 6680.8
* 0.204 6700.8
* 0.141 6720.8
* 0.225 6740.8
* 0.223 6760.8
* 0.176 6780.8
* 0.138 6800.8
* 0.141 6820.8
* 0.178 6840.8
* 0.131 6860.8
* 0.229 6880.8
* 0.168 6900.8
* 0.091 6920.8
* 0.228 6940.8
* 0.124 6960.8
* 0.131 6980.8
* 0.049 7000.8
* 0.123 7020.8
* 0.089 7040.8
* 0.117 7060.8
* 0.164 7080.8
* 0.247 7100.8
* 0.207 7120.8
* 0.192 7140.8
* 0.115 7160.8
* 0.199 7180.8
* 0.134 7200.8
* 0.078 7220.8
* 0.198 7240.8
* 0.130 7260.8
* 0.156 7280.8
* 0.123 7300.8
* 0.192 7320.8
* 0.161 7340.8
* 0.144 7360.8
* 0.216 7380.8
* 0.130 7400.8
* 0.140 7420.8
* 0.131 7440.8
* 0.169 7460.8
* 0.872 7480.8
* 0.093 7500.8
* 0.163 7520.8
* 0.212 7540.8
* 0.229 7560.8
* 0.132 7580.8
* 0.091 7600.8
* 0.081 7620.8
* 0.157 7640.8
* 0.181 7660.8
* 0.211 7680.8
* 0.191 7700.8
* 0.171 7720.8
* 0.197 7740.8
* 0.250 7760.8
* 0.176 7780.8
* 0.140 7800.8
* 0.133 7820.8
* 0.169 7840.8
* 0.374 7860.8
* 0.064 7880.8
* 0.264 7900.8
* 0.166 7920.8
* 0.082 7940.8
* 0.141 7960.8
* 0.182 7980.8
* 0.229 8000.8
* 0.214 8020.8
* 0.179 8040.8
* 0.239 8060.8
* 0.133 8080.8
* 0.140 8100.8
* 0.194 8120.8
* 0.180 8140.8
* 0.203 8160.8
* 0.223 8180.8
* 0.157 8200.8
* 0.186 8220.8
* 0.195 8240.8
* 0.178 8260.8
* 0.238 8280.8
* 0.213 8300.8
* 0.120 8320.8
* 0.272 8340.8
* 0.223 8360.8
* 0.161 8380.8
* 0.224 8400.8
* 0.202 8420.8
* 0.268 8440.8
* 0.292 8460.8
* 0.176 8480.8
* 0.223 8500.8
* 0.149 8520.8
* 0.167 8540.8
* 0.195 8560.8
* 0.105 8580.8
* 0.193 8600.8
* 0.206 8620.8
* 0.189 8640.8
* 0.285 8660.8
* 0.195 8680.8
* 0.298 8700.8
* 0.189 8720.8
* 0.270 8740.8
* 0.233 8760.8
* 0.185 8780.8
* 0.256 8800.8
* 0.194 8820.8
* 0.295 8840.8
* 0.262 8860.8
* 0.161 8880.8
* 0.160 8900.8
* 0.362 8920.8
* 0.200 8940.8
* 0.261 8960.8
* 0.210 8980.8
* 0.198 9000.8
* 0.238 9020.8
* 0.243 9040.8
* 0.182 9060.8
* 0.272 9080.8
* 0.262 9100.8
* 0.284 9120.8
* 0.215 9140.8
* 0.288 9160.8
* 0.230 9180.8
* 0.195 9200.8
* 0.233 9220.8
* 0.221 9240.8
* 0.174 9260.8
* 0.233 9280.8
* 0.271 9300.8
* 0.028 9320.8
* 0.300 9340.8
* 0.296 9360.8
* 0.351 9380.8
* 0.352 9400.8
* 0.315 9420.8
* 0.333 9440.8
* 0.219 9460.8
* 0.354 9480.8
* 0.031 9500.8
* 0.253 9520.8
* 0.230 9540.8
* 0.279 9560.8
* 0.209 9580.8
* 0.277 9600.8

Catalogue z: 1.006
